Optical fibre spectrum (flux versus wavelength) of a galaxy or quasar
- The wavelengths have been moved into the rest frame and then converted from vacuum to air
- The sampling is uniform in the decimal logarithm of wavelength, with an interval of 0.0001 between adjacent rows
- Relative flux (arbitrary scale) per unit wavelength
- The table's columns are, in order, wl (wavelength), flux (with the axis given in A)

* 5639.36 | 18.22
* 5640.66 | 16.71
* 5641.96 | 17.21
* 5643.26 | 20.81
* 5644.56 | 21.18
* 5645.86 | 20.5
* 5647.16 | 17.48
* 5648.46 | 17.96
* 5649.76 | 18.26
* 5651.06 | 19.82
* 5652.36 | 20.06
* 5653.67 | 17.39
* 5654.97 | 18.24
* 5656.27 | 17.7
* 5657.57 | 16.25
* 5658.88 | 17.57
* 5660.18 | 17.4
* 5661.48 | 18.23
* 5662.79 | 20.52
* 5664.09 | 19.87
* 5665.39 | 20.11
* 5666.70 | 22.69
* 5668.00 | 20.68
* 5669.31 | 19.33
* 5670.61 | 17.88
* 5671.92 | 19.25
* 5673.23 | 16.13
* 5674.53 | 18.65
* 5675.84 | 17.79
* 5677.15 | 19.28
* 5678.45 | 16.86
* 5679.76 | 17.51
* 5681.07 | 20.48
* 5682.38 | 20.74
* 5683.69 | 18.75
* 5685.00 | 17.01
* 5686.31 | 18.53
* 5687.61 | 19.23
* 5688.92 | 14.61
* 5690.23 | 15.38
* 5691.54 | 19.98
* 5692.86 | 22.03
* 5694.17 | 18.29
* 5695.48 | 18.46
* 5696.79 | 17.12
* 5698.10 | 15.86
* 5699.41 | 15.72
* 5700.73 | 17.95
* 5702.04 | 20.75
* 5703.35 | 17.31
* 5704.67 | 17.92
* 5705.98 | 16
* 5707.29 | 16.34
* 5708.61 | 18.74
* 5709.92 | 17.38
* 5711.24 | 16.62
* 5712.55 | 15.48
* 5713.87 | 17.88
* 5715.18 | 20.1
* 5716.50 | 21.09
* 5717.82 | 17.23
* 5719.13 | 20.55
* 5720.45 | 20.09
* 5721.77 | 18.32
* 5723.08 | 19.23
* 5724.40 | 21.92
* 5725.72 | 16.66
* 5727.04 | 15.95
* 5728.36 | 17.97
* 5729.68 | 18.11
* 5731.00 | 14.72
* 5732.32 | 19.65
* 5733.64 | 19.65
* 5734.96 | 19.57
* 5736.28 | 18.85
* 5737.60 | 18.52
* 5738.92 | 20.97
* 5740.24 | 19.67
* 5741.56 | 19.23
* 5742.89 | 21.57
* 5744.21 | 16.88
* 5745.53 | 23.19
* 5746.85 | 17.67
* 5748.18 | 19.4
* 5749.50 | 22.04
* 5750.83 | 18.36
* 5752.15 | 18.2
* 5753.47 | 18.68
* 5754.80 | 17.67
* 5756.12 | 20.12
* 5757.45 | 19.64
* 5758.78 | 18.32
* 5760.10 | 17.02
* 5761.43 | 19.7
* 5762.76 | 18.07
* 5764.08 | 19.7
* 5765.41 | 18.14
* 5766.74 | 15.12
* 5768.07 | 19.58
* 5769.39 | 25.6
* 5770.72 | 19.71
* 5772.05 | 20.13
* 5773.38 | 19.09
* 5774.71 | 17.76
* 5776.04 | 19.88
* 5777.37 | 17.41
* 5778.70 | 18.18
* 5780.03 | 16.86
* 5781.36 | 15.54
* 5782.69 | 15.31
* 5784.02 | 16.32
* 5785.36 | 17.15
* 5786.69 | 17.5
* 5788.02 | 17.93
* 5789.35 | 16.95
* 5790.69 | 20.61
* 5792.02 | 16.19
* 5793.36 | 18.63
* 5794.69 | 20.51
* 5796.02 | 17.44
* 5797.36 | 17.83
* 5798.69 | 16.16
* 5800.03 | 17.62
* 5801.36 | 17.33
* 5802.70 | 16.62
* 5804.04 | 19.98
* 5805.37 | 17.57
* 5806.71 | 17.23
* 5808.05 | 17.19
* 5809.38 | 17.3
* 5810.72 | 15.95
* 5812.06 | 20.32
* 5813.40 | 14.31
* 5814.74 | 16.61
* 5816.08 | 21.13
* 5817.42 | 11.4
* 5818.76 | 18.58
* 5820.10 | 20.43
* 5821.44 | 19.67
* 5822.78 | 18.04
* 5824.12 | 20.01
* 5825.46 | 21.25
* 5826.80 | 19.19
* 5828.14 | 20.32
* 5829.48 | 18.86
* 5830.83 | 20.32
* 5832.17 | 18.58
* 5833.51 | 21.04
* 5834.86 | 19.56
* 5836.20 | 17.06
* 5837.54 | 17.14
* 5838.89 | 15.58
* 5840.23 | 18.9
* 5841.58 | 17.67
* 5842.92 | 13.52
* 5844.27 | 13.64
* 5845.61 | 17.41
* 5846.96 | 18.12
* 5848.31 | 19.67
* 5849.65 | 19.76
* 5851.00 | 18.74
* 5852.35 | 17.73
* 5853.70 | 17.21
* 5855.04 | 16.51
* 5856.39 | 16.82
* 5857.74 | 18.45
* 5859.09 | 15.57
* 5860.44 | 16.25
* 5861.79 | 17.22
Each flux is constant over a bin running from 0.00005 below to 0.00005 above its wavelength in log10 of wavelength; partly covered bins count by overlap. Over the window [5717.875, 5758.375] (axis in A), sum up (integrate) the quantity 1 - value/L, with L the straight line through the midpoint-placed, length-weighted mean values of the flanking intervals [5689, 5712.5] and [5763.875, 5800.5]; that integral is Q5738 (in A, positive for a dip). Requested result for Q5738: -2.7 A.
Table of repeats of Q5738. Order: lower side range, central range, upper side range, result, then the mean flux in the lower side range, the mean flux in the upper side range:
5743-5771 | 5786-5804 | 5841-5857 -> 0.5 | 19.2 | 17.2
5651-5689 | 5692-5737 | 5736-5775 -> 1.8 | 18.7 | 19.3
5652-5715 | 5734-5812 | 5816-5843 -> -0.3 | 18.2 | 18.5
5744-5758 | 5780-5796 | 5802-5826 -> 0.9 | 19.3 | 18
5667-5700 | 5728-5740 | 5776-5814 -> -0.5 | 18.3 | 17.5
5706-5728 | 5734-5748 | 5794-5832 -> -1.0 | 18.3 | 18.2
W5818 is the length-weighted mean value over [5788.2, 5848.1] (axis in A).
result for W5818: 18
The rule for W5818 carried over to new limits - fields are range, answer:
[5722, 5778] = 19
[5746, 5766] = 18.9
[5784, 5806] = 17.8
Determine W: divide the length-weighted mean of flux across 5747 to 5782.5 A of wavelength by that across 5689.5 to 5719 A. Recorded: 1.0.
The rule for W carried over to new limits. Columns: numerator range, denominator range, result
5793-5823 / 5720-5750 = 0.93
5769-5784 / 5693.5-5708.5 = 1.06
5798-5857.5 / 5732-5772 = 0.93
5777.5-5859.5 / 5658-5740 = 0.96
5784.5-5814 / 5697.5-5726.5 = 0.97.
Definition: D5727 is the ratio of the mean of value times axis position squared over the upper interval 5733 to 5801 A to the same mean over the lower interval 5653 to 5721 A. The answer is 1.05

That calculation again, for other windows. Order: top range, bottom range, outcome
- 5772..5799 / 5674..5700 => 1.01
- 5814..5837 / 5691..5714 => 1.11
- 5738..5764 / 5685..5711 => 1.11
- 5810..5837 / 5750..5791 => 1.03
